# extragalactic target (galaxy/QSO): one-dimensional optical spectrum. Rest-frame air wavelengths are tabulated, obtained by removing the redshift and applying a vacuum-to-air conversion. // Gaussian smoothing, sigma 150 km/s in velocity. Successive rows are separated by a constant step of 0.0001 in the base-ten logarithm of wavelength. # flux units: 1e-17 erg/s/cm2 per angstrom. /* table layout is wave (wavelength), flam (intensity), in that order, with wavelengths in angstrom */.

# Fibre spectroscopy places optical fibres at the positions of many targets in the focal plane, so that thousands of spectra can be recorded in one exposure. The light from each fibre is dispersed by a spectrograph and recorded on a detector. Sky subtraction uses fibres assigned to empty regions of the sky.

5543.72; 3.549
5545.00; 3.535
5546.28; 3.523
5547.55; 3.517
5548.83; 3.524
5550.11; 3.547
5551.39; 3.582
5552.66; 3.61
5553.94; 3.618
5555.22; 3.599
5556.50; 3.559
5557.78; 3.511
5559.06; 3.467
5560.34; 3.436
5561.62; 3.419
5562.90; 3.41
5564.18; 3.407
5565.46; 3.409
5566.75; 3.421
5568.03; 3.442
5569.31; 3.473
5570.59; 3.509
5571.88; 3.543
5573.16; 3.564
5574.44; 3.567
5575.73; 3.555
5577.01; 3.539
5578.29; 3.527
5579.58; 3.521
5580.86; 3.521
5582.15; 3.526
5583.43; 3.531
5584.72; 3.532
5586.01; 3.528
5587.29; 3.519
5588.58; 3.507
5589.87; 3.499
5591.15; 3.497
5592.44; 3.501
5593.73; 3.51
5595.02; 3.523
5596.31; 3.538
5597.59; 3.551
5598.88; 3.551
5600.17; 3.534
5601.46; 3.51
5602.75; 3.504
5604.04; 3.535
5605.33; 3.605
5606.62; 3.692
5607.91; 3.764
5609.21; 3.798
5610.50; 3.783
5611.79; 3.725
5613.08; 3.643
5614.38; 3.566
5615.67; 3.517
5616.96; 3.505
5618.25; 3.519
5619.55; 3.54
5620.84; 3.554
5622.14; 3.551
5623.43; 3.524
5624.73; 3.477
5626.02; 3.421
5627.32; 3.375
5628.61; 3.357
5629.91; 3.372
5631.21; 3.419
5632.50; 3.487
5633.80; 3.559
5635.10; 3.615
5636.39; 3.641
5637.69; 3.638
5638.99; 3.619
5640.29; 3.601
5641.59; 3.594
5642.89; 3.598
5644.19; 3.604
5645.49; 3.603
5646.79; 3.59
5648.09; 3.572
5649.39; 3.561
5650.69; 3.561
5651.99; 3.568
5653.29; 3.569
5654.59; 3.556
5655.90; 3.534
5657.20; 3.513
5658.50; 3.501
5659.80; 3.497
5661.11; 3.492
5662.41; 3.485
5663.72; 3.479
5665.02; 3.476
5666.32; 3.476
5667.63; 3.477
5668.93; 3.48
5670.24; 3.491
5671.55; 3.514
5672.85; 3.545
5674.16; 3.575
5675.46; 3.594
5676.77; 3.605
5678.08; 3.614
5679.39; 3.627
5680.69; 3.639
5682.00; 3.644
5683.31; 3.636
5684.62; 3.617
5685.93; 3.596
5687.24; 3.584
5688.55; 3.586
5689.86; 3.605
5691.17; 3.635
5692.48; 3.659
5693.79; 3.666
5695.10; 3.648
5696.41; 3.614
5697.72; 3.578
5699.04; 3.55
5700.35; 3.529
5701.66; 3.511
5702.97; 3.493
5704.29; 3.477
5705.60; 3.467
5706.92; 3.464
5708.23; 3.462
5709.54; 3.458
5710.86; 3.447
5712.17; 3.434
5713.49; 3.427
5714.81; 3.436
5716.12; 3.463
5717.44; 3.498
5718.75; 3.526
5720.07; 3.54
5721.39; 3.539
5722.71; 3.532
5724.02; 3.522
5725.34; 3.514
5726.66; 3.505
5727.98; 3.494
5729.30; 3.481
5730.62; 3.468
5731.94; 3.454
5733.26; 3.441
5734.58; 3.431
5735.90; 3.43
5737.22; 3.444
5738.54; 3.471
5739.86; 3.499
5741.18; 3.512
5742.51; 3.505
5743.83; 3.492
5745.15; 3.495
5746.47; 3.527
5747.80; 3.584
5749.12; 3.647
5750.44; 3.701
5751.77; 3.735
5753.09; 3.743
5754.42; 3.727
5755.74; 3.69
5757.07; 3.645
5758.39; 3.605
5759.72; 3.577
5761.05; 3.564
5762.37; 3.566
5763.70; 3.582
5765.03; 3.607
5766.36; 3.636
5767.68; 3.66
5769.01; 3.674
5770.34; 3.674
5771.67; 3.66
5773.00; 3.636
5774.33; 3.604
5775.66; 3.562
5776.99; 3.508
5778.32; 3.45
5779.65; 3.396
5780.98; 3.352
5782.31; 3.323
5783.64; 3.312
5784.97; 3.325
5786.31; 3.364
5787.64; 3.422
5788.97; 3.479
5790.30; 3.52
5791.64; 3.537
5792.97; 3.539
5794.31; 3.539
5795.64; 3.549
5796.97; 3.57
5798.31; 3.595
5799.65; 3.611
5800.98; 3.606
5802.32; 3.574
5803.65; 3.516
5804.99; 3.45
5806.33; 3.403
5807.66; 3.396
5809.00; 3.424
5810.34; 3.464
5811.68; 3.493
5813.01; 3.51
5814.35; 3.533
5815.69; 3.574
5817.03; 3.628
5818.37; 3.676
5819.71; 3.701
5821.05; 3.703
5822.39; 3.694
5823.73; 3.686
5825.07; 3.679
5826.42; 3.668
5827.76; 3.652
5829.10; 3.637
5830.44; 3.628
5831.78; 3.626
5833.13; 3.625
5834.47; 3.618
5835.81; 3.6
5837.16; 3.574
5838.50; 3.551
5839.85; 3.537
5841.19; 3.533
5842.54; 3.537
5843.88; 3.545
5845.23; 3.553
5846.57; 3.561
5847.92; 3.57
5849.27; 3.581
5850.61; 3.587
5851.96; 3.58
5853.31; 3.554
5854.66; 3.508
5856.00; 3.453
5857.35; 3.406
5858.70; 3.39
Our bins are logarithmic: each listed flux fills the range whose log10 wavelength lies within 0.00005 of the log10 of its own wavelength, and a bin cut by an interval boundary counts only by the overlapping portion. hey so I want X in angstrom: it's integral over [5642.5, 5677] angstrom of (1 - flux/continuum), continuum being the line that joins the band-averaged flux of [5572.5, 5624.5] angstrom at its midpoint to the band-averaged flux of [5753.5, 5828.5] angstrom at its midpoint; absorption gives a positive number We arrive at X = 0.2 angstrom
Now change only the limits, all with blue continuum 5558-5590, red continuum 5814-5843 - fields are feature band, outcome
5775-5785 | 0.53 angstrom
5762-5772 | -0.12 angstrom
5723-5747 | 0.62 angstrom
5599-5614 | -0.55 angstrom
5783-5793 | 0.47 angstrom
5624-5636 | 0.22 angstrom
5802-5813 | 0.45 angstrom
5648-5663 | 0.01 angstrom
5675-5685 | -0.21 angstrom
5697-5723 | 0.52 angstrom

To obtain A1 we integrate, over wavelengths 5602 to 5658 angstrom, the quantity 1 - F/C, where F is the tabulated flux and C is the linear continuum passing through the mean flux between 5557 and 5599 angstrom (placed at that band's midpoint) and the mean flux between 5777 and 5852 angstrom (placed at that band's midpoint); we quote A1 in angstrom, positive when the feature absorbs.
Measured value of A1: -0.9 angstrom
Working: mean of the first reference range 3.5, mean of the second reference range 3.54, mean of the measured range 3.57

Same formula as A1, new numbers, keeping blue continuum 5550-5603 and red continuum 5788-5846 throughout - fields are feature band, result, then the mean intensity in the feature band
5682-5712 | -0.1 angstrom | 3.56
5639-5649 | -0.2 angstrom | 3.59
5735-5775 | -0.4 angstrom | 3.6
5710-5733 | 0.4 angstrom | 3.48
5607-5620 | -0.4 angstrom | 3.64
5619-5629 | 0.1 angstrom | 3.48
